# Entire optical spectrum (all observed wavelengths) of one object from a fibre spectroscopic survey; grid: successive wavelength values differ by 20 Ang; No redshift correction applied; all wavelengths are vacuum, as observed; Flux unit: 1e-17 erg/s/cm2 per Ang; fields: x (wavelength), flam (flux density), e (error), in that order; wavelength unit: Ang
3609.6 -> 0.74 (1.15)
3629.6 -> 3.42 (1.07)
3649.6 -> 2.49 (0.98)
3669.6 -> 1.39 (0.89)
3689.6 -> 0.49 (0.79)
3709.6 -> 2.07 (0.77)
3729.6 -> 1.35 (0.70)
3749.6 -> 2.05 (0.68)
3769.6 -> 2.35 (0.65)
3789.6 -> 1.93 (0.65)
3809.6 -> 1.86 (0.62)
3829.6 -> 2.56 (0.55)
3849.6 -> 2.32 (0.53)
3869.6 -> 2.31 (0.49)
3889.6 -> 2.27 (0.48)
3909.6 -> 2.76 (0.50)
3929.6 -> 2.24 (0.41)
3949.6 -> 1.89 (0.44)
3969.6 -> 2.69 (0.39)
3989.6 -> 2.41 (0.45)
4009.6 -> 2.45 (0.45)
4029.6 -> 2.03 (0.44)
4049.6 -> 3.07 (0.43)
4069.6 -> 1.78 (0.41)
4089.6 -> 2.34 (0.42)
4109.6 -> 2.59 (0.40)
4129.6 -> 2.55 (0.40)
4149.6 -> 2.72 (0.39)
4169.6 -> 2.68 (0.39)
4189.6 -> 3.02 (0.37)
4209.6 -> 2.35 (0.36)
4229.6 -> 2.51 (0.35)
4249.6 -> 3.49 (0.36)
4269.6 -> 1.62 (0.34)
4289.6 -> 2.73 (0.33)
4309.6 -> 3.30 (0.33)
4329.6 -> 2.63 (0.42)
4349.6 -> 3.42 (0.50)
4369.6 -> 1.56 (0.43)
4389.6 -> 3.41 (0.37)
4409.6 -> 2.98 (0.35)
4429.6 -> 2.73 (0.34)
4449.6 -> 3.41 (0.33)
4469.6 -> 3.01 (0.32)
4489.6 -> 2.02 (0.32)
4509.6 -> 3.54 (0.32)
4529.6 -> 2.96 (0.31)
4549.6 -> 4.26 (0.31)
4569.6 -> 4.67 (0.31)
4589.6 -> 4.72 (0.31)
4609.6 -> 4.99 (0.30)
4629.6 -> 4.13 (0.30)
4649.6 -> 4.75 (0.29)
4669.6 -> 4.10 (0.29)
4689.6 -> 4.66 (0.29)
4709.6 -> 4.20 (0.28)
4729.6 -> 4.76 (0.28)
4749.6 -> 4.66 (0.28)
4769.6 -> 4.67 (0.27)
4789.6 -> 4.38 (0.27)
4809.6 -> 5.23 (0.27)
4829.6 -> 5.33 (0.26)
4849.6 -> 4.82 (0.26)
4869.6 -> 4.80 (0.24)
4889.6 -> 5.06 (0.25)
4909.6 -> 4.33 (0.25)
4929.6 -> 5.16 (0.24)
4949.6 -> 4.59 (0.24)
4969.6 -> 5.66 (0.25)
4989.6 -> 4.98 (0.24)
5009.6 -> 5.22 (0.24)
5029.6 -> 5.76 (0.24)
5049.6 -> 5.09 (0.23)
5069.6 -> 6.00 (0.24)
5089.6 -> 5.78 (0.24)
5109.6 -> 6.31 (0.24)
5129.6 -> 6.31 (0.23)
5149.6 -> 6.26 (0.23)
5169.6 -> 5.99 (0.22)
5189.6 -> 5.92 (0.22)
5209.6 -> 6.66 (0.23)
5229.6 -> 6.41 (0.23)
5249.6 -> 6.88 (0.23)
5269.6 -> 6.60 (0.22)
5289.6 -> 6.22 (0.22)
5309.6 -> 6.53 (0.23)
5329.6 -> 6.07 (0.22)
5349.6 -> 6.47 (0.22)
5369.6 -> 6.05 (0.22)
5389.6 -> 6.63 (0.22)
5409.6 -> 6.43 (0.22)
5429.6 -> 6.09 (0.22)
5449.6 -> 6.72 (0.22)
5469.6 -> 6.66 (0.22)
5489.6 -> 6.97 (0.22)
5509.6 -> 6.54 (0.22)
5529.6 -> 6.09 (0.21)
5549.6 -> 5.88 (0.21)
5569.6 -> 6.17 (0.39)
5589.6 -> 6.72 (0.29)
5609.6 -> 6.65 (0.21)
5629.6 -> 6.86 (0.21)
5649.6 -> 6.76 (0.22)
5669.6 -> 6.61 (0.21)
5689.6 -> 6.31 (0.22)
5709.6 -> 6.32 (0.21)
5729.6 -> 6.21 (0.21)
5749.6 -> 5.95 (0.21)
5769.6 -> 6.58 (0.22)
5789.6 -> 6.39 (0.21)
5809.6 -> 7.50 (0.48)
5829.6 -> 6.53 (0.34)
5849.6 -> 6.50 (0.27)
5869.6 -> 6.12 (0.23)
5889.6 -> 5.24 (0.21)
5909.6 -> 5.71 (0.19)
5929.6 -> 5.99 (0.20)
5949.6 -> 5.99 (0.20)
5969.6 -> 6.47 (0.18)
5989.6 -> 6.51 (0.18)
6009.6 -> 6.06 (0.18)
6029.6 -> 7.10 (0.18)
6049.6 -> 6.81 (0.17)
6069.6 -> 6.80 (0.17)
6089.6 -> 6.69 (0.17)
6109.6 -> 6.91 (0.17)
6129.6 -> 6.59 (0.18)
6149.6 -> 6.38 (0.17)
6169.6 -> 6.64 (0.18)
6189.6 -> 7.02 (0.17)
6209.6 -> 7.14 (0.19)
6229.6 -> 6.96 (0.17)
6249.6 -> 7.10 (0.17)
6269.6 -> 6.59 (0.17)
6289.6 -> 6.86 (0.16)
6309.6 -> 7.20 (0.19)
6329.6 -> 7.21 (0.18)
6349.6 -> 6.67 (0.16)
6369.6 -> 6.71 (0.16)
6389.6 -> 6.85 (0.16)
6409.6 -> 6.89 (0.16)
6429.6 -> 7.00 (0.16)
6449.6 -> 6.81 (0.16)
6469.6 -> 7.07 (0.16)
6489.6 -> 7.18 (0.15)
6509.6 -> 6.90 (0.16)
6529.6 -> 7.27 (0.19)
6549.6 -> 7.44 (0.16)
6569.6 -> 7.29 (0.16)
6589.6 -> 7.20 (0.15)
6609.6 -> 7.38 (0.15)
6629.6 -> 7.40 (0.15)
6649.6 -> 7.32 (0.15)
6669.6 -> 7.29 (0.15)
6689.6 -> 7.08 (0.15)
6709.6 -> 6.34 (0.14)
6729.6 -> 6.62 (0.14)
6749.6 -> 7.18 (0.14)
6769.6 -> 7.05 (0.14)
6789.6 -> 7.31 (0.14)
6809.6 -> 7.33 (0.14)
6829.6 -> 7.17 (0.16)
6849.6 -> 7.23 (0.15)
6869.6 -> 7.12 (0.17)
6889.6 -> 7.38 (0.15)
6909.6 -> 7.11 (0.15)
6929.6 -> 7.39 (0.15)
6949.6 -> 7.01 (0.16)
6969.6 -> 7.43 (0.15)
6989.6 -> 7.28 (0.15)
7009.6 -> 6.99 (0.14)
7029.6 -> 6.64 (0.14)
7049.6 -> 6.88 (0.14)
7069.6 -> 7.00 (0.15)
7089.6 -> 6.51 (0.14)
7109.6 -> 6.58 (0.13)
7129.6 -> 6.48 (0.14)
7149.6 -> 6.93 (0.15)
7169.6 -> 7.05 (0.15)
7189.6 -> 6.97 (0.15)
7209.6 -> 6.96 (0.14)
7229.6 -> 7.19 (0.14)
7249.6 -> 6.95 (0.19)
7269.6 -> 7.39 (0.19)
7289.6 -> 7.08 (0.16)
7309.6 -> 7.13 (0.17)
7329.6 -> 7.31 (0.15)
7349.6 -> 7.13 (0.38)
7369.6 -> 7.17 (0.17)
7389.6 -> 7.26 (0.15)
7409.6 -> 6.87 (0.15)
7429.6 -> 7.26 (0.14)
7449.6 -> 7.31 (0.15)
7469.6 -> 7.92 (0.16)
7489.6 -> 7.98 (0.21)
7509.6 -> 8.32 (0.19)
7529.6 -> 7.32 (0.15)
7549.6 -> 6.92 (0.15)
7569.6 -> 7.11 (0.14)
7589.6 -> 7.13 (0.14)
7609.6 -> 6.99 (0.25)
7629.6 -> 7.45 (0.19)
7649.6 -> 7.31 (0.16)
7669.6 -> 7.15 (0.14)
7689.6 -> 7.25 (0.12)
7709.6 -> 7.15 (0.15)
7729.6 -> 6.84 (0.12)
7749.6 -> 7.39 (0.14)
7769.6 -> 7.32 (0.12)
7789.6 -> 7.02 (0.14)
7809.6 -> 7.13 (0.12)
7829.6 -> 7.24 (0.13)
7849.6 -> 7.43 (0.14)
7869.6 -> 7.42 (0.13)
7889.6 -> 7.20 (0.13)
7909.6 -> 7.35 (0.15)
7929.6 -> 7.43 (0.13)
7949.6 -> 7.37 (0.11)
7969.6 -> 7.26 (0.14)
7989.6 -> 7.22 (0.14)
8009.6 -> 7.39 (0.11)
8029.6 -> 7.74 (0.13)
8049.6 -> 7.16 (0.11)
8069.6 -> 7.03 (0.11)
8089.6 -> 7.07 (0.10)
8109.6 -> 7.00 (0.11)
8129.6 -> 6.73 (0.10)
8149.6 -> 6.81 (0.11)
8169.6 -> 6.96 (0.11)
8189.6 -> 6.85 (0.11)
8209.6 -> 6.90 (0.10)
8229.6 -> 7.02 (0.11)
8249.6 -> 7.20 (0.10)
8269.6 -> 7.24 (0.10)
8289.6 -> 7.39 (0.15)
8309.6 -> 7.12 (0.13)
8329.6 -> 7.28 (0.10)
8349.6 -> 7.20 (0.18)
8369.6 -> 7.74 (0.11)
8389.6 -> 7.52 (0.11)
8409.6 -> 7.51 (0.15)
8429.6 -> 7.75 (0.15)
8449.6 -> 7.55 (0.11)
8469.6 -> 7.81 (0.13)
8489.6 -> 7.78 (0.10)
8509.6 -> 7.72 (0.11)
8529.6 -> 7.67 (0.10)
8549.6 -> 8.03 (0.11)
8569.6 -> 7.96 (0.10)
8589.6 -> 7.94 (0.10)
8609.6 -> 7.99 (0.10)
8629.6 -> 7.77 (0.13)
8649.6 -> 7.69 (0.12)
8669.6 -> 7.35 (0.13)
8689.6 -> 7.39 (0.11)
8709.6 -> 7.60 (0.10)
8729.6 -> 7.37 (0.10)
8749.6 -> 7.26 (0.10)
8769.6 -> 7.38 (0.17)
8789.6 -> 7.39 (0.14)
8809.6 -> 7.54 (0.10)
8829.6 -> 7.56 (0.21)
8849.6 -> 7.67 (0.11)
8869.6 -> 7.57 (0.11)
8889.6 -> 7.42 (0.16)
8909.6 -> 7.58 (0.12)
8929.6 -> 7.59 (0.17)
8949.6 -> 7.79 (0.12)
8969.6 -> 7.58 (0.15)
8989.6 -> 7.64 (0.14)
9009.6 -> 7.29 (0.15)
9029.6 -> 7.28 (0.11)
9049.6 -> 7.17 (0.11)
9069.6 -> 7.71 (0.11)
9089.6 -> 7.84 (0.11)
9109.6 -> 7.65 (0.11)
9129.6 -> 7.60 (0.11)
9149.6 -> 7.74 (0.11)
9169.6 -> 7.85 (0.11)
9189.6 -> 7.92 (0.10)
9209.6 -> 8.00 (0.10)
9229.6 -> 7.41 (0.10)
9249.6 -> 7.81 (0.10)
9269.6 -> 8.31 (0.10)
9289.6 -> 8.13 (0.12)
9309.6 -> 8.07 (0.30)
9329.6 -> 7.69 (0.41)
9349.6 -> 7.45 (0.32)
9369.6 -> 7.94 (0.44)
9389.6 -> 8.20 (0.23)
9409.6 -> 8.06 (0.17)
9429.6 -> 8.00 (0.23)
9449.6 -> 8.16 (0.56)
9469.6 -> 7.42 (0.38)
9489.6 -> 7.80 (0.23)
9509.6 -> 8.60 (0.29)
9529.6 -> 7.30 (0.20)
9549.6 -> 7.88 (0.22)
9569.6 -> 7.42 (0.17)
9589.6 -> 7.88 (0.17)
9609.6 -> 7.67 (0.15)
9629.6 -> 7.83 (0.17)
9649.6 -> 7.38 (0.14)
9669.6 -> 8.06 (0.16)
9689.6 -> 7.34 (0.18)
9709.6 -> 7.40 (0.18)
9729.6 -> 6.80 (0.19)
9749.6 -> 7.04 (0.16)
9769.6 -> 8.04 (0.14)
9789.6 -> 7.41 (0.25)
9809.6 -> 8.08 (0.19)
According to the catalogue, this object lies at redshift 0.14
